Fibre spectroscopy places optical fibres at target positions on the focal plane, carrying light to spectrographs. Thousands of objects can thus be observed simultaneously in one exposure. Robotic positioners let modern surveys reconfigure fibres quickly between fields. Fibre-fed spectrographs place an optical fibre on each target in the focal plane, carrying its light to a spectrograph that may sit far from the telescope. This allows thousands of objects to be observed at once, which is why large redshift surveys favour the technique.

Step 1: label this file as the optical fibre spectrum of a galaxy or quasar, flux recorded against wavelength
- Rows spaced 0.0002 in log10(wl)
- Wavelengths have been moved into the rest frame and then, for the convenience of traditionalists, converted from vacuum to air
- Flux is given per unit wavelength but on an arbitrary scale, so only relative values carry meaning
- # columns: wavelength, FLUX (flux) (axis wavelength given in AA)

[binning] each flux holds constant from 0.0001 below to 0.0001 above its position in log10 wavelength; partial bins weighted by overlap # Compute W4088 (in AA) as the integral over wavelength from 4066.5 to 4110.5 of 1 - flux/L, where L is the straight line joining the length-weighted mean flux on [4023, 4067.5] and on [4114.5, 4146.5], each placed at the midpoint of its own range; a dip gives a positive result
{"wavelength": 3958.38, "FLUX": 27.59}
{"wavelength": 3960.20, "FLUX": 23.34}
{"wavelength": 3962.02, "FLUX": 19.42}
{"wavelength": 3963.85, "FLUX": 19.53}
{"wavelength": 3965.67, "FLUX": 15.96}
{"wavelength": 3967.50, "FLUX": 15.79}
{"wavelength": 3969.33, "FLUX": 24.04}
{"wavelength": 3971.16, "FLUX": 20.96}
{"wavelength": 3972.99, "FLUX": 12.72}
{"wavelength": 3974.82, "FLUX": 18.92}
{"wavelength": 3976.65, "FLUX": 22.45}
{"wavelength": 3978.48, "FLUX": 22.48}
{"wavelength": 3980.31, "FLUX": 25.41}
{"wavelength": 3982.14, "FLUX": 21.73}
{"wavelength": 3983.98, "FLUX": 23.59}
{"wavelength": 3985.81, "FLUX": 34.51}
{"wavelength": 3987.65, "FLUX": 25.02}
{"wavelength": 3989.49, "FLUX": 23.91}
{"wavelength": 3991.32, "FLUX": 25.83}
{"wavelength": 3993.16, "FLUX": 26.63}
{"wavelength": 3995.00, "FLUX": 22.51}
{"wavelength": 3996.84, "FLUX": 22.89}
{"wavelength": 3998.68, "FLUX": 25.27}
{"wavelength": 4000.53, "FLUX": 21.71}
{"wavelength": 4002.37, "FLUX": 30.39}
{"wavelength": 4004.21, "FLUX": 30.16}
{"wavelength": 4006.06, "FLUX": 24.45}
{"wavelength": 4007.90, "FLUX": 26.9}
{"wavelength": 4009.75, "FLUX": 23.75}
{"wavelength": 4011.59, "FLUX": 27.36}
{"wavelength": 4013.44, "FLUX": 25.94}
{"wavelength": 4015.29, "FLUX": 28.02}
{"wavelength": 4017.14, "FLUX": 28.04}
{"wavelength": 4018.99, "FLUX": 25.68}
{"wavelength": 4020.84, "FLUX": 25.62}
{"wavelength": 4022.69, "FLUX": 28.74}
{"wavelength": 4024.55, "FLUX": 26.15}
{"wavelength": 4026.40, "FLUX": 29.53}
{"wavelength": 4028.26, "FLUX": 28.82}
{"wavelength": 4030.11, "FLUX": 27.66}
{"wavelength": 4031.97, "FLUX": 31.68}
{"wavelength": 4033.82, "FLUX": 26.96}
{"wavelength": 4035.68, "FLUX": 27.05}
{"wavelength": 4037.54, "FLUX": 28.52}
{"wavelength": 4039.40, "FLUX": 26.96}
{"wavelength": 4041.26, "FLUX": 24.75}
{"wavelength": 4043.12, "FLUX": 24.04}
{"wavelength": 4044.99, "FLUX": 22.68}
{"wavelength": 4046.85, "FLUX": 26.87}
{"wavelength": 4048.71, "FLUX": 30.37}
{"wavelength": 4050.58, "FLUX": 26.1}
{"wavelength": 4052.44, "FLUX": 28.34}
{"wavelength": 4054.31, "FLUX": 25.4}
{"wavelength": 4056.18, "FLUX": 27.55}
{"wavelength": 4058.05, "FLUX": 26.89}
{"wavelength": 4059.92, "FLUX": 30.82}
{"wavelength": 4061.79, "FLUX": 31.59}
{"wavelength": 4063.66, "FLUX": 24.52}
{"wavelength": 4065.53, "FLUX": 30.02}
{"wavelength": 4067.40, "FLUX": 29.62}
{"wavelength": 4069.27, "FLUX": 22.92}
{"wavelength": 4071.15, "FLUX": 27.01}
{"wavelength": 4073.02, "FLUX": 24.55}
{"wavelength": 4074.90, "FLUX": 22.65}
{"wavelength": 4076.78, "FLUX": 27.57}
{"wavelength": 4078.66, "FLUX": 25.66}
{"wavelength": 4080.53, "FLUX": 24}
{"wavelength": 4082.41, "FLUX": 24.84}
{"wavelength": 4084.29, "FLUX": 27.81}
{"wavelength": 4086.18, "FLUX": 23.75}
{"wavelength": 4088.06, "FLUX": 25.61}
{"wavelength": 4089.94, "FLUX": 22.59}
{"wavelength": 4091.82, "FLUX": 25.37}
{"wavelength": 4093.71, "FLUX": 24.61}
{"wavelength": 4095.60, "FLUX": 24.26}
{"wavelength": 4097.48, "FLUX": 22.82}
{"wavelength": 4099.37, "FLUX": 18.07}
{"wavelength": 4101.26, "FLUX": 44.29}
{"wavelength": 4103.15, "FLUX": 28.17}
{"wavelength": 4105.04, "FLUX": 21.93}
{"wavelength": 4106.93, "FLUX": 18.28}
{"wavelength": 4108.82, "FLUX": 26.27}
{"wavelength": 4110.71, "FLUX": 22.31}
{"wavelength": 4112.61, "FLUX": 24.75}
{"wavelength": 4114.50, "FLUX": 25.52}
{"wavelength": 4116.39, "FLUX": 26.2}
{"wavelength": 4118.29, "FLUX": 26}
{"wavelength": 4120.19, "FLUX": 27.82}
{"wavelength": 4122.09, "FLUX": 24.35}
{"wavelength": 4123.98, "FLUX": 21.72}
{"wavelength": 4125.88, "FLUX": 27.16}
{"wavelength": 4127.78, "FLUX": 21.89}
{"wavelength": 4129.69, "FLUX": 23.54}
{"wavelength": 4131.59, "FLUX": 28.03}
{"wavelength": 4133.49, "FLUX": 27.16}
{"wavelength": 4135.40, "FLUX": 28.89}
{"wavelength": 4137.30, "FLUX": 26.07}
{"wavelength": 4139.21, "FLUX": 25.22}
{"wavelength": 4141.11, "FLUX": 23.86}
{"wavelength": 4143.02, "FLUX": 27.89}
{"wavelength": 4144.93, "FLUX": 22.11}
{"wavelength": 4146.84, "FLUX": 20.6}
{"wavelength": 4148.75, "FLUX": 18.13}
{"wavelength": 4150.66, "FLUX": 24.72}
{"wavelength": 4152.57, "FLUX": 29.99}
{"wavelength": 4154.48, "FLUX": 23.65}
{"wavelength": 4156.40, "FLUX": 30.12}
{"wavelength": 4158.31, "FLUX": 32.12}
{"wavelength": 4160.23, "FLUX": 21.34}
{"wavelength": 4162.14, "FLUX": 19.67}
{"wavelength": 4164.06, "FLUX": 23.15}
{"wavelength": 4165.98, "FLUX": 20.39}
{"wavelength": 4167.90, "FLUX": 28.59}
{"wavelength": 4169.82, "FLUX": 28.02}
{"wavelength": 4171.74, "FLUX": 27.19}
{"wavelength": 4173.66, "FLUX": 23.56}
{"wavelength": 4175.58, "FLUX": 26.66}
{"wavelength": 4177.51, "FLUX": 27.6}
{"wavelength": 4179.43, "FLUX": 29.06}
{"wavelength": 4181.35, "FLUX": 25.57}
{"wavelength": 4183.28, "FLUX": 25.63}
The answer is 2.0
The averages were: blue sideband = 27.6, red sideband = 25.4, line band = 25.3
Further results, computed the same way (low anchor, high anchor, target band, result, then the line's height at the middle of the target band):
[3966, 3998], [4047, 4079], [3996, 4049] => -3.79 AA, 25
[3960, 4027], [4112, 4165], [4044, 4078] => -3.26 AA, 24.6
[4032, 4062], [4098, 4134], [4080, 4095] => 0.75 AA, 26.1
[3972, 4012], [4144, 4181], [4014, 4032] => -2.34 AA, 24.6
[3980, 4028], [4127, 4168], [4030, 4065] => -2.12 AA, 25.8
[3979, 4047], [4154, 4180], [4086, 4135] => 1.56 AA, 26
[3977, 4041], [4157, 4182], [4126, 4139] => -0.06 AA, 25.9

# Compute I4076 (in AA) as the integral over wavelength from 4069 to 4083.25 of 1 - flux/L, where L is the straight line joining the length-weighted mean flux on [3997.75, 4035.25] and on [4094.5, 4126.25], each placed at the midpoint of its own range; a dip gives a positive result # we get 0.5 AA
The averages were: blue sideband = 27.1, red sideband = 25.3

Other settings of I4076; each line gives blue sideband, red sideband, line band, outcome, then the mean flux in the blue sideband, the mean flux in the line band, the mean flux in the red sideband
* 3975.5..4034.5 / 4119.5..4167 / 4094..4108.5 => -0.1 AA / 26.2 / 25.4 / 24.8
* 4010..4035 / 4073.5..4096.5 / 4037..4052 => 0.2 AA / 27.6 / 26.3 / 24.9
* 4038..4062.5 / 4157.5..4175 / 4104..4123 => 1.1 AA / 27.1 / 24.4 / 24.9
